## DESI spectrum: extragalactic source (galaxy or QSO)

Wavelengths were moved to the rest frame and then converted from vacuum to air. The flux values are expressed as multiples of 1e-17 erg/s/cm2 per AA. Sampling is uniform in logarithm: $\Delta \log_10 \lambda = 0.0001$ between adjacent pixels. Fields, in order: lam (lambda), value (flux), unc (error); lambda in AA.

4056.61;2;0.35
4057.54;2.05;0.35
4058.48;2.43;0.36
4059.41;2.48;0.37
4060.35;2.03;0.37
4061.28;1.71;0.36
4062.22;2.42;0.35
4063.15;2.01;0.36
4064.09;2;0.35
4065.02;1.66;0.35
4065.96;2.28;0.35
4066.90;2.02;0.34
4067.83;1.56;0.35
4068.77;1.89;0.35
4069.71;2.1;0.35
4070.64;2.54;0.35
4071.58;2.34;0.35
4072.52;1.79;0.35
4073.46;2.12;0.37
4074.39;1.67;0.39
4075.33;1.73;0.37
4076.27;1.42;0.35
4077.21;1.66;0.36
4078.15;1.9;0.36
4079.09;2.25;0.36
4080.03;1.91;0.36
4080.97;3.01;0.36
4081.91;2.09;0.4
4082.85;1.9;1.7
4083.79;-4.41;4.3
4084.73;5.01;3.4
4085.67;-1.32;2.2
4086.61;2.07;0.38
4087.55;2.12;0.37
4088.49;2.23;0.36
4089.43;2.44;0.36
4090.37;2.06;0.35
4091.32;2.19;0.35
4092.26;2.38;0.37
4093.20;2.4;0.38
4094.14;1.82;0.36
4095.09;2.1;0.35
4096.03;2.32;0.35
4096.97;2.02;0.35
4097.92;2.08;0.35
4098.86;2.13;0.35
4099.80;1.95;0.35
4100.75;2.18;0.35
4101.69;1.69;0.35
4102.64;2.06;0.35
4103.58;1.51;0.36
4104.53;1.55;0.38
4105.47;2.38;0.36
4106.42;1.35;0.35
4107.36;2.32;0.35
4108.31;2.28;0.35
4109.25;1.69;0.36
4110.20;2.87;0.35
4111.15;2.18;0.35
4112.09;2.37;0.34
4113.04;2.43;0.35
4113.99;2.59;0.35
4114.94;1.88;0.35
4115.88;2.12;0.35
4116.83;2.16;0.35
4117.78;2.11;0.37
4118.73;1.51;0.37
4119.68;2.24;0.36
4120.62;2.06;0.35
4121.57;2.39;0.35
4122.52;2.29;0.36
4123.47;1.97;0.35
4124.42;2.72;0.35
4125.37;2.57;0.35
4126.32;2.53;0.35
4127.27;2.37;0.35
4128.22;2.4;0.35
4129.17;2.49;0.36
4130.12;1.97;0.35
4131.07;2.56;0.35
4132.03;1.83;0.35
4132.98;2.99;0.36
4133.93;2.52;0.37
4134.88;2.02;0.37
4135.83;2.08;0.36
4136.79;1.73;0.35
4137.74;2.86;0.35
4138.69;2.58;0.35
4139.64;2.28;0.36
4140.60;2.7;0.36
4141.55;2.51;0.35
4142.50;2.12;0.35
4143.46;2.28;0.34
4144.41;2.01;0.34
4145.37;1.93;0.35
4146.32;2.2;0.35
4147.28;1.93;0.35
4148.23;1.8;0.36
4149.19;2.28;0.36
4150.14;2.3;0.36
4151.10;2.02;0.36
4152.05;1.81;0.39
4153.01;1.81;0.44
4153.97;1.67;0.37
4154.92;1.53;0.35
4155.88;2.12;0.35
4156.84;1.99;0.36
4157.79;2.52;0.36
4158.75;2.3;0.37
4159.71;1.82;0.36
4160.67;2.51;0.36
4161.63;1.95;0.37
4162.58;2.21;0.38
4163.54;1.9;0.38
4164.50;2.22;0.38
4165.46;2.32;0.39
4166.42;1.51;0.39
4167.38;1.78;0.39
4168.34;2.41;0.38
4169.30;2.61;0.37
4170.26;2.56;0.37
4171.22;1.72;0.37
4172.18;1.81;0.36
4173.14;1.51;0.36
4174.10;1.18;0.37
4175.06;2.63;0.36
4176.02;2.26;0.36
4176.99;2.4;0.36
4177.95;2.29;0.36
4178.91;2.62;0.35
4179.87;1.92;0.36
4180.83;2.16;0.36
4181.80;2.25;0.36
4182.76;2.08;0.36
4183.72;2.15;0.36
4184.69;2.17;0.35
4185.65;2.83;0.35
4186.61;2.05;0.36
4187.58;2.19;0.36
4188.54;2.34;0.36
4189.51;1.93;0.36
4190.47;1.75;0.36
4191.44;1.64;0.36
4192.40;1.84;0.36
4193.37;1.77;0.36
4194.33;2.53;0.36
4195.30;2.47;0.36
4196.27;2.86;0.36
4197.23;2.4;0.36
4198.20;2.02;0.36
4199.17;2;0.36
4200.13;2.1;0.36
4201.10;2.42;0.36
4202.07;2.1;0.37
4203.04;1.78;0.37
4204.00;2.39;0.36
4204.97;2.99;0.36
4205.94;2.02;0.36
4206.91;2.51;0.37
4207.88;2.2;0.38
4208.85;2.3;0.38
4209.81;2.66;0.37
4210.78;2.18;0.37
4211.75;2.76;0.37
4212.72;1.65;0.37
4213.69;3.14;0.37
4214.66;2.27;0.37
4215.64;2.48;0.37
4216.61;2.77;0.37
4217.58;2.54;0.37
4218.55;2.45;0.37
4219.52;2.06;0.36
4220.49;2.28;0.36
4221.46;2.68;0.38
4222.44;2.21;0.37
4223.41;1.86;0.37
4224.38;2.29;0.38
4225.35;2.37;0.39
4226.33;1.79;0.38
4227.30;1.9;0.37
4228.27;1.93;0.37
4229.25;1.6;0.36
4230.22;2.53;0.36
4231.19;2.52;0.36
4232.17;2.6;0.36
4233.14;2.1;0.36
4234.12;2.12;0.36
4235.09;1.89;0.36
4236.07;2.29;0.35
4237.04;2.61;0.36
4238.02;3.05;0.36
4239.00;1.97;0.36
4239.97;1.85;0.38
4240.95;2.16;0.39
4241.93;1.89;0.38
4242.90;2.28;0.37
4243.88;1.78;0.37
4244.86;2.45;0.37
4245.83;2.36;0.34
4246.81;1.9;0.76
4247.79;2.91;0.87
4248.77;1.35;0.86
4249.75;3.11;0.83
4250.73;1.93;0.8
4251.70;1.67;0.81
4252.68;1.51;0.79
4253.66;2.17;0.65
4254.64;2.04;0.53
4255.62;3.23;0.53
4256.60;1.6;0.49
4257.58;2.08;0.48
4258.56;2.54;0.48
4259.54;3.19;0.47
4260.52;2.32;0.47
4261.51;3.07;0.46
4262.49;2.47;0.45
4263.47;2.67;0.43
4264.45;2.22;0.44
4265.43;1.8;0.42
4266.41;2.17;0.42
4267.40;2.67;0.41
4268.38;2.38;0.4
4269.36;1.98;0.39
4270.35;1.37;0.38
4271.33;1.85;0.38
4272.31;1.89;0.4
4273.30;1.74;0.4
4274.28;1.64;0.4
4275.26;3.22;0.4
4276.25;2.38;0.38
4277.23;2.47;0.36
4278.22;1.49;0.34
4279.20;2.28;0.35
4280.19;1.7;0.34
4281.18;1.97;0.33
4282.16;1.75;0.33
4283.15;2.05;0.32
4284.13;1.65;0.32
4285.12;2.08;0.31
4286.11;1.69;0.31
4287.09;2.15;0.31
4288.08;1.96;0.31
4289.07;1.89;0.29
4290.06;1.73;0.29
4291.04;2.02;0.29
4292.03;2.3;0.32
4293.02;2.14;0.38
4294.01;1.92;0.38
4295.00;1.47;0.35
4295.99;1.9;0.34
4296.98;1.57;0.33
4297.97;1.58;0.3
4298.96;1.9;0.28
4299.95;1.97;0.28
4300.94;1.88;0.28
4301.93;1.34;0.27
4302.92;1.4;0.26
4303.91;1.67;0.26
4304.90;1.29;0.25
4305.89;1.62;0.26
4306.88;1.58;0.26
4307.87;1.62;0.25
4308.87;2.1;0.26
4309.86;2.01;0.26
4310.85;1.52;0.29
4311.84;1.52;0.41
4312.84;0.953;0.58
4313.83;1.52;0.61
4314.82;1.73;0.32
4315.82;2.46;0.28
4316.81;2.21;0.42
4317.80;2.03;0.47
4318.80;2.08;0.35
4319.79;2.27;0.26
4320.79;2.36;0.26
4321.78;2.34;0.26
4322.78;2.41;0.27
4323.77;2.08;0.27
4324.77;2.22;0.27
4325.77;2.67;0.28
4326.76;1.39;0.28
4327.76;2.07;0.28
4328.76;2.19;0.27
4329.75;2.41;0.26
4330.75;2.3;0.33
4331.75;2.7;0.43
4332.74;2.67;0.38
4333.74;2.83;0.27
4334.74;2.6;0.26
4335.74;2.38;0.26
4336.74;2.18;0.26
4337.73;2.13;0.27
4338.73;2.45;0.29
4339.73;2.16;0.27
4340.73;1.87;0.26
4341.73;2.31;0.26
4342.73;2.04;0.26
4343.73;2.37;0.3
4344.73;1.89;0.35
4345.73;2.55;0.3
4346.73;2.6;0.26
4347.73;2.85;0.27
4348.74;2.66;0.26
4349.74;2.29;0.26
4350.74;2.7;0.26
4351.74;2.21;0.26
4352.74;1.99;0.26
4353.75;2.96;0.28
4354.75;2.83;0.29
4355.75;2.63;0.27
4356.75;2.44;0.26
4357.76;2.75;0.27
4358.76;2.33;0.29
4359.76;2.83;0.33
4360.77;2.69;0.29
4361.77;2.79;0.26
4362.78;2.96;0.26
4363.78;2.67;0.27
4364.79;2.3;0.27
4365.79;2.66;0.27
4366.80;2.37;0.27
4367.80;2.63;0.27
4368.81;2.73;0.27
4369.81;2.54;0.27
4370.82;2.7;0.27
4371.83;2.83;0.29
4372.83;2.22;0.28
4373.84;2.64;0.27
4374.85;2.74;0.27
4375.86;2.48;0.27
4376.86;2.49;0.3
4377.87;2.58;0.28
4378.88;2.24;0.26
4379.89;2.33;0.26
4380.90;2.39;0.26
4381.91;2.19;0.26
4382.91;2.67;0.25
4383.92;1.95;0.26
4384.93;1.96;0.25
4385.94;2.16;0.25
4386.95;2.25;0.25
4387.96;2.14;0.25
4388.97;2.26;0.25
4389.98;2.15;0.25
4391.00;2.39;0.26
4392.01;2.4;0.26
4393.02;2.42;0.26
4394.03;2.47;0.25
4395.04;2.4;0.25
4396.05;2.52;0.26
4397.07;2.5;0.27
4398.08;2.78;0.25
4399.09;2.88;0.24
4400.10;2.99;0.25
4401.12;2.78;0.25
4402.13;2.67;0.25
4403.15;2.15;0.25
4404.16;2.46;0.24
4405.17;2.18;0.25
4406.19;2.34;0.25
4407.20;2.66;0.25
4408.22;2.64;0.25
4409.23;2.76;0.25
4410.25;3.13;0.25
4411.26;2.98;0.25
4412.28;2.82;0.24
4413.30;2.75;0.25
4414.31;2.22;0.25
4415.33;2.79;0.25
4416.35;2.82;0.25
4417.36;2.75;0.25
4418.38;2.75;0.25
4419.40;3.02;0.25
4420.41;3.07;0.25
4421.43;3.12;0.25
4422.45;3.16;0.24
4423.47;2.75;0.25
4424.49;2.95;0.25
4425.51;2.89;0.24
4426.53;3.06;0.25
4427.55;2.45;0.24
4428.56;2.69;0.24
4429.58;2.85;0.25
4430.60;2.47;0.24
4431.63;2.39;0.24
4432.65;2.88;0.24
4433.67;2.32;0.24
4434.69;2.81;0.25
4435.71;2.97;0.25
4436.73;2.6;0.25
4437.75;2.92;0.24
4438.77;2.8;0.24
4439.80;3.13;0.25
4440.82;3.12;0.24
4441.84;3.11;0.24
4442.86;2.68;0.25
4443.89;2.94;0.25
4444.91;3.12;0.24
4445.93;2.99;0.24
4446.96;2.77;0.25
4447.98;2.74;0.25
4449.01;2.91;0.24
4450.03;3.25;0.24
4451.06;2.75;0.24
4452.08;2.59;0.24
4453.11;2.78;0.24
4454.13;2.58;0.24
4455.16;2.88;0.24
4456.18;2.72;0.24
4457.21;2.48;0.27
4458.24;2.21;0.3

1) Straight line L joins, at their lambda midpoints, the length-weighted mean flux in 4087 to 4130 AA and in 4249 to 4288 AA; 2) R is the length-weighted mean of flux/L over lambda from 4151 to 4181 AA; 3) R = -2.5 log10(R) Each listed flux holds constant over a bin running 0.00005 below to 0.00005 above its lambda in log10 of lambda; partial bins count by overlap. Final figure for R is 0.05 mag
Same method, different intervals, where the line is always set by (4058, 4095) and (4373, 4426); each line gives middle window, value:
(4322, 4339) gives 0.04 mag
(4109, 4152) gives -0.12 mag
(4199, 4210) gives -0.06 mag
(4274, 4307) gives 0.24 mag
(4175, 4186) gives -0.09 mag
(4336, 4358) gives 0.03 mag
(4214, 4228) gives -0.04 mag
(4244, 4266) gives -0.01 mag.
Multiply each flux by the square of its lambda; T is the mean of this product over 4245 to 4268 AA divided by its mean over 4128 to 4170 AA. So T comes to 1.1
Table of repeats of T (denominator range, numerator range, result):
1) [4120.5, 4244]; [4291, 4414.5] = 1.13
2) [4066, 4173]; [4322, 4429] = 1.38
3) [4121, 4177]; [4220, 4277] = 1.07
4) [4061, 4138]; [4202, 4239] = 1.20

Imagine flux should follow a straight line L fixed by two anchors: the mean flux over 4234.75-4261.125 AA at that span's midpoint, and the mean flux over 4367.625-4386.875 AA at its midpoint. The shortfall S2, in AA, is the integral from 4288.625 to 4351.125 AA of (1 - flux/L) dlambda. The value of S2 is 7.7 AA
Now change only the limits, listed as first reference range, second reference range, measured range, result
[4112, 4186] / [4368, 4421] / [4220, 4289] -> 5.02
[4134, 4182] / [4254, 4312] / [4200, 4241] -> -4.60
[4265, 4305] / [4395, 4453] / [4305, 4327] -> 1.83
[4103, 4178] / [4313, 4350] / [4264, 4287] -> 2.18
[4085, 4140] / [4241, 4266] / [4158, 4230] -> 0.39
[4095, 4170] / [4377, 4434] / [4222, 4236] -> 1.10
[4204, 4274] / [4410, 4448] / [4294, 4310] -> 5.01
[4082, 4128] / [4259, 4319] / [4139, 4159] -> -1.13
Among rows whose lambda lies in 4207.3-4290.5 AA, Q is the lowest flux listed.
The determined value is 1.35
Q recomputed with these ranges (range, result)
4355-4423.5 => 1.95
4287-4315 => 0.953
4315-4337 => 1.39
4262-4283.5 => 1.37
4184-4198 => 1.64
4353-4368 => 2.3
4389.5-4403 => 2.15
